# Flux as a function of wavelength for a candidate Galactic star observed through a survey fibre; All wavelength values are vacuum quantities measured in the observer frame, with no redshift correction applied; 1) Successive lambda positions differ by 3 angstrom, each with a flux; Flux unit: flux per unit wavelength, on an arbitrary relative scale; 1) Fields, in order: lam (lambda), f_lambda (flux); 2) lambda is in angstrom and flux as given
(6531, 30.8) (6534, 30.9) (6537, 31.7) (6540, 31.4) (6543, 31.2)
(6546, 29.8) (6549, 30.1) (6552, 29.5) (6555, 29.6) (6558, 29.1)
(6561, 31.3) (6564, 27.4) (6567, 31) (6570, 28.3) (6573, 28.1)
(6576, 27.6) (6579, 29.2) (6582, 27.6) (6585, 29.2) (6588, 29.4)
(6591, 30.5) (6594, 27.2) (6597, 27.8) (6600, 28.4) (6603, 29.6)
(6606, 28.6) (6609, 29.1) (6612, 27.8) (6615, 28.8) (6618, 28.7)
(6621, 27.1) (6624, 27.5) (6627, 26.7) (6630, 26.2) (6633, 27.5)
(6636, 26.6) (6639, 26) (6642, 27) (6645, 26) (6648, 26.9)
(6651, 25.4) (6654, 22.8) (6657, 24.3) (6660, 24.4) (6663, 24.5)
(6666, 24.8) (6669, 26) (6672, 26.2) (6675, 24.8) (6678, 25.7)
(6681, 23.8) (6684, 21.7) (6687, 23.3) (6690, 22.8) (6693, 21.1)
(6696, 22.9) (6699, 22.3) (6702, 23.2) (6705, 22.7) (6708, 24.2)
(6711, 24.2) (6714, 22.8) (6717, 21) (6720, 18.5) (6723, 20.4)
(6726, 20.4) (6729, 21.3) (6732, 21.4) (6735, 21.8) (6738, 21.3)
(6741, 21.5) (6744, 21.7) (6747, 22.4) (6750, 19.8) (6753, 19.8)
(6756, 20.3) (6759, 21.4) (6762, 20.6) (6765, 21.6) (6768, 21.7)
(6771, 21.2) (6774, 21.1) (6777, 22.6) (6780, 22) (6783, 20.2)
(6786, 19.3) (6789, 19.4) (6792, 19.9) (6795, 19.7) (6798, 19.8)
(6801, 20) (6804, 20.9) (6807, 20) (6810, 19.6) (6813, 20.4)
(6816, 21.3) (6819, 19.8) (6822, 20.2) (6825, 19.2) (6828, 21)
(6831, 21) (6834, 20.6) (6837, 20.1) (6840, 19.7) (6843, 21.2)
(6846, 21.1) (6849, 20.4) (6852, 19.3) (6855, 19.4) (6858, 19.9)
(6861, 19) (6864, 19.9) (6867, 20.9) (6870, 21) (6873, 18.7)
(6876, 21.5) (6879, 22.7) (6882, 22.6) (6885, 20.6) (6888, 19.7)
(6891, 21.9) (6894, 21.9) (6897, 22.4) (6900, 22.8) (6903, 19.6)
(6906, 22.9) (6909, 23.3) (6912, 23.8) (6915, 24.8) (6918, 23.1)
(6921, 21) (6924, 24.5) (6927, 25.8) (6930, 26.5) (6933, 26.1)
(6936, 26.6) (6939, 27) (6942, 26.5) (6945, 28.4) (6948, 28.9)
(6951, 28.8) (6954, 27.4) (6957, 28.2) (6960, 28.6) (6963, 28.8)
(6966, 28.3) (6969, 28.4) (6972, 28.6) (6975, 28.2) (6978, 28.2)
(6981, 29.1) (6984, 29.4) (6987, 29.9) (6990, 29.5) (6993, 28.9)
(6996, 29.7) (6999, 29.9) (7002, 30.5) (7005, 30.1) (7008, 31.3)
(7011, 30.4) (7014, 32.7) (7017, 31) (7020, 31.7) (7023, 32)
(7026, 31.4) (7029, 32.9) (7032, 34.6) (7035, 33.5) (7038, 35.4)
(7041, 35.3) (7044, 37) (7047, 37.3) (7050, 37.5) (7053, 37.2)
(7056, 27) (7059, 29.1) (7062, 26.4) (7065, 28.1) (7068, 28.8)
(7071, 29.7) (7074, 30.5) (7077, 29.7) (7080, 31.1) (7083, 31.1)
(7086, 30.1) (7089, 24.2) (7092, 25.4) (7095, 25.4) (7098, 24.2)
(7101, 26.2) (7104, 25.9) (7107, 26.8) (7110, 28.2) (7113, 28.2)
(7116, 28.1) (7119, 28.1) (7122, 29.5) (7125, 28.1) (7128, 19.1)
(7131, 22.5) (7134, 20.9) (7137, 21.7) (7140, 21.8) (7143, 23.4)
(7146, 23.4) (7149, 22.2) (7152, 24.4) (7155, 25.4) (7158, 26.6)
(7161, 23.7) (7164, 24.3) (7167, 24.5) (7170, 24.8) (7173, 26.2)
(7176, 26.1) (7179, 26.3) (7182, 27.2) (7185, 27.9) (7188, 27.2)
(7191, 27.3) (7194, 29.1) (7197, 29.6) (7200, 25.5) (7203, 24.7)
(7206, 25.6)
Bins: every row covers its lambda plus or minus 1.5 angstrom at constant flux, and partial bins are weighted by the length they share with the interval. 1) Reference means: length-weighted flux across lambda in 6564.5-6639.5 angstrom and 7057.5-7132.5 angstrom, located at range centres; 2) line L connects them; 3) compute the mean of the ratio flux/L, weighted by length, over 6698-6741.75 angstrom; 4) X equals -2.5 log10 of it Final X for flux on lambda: 0.272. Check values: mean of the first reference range 28.2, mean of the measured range 21.8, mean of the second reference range 27.4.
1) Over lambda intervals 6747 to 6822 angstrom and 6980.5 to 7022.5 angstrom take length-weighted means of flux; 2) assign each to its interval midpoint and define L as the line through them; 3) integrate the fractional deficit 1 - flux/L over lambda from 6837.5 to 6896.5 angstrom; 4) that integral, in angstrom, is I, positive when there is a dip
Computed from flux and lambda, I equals 8.9 angstrom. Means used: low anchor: 20.5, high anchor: 30.4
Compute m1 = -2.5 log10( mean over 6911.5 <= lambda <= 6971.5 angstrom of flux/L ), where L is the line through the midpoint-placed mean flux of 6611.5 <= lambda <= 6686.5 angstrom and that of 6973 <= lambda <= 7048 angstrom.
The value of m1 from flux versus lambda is 0.15 mag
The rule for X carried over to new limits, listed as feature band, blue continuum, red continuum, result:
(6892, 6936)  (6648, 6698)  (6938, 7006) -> 0.18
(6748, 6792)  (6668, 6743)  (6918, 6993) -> 0.15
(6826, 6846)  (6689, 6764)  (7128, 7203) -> 0.09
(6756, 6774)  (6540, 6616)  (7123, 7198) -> 0.29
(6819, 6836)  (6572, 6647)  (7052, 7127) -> 0.35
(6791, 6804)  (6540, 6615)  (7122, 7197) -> 0.35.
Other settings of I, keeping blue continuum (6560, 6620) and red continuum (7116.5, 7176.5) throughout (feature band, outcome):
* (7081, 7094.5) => -1.5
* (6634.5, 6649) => 0.9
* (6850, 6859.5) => 2.5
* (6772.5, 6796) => 5.8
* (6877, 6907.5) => 5.4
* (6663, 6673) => 0.9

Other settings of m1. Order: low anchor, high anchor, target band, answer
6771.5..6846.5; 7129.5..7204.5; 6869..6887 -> 0.01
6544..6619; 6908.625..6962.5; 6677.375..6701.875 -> 0.22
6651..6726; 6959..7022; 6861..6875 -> 0.33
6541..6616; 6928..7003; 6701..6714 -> 0.22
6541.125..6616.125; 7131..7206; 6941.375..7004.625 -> -0.09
